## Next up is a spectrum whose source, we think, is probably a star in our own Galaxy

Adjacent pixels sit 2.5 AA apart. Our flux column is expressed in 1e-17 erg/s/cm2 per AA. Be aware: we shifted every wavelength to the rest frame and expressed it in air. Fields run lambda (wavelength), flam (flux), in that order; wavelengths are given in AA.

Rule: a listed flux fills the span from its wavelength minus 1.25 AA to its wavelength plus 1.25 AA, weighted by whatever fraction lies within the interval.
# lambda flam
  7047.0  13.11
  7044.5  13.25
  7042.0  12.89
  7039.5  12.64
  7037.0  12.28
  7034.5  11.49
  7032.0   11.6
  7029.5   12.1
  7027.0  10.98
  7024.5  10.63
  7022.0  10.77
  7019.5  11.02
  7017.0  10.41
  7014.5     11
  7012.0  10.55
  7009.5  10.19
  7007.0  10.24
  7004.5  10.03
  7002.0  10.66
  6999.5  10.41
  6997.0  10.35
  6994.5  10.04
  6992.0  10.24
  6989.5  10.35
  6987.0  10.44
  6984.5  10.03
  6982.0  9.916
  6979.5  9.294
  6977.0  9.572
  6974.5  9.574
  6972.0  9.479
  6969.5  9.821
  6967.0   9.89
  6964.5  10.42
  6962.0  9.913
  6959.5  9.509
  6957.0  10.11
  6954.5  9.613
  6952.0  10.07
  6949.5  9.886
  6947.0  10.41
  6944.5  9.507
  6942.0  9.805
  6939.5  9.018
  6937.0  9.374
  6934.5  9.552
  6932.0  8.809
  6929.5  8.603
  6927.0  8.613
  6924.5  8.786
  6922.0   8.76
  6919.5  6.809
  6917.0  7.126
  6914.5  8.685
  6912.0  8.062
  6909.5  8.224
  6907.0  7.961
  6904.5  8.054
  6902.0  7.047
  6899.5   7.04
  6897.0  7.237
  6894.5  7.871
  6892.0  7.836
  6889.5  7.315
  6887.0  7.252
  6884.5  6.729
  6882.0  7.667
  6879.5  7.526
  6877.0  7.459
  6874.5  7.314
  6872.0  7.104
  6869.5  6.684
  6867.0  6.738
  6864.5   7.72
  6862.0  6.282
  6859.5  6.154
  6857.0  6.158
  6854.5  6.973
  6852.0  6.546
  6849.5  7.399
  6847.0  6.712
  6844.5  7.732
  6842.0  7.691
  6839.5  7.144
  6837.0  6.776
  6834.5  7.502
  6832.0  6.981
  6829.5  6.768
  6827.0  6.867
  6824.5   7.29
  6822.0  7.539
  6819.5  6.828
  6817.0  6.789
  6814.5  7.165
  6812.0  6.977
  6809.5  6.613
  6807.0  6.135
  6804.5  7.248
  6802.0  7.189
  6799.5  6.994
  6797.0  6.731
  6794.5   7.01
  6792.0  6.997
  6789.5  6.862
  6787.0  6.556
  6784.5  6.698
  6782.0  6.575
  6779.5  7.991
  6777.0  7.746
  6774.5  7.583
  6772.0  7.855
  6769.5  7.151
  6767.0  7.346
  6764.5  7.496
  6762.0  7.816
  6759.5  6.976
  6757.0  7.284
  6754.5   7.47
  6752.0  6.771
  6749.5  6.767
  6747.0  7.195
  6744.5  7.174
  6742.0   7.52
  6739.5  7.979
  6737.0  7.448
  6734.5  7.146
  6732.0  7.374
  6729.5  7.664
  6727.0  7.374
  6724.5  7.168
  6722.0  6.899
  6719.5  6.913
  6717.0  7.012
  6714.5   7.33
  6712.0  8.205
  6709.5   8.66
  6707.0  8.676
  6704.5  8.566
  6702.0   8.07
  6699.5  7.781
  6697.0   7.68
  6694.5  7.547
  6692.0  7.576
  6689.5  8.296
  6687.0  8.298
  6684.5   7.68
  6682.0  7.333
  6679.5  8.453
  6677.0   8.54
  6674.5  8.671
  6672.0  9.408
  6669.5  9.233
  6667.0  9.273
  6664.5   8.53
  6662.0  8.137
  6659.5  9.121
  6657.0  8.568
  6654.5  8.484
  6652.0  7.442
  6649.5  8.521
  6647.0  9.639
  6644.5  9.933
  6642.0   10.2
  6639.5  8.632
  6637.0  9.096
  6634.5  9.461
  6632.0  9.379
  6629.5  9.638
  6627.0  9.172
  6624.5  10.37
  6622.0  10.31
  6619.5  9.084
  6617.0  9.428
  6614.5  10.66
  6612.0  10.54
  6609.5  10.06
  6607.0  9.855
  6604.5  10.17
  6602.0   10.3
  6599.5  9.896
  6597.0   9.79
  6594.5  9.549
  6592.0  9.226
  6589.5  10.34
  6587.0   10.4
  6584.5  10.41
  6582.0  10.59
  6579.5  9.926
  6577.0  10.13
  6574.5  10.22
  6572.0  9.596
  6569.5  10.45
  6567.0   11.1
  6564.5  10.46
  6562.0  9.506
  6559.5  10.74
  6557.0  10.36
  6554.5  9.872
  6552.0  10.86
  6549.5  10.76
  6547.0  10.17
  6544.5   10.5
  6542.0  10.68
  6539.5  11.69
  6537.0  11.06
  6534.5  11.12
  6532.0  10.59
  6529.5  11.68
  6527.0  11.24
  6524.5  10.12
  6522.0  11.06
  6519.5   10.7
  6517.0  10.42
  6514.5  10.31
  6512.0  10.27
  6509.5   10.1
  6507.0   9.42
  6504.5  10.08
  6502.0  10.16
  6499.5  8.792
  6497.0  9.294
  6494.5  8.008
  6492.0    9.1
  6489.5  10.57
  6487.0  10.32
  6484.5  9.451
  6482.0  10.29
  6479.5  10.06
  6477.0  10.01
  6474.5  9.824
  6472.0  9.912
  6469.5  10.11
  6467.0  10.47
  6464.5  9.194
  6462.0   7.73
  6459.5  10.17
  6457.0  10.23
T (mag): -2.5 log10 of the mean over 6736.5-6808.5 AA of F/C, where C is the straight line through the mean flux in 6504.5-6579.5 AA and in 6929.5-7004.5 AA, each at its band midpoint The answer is 0.37 mag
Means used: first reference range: 10.5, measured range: 7.19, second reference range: 9.85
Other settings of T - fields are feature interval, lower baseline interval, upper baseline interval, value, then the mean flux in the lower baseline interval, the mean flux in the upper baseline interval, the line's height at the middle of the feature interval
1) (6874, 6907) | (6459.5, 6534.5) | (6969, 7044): 0.38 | 10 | 10.7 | 10.5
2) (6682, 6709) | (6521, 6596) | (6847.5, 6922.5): 0.14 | 10.5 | 7.3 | 9.14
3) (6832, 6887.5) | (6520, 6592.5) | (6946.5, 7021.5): 0.40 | 10.5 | 10.1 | 10.2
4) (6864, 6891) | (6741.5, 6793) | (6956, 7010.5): 0.20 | 7.23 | 10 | 8.65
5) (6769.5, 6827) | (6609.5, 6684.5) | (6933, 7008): 0.32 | 9.14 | 9.91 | 9.5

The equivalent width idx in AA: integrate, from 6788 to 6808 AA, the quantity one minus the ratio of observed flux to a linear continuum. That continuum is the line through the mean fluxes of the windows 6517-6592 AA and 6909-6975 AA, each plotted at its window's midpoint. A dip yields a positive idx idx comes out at 5.8 AA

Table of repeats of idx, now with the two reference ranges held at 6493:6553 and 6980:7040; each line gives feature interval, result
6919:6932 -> 2.7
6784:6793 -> 3.2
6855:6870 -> 5.6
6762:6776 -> 4.0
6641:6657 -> 2.3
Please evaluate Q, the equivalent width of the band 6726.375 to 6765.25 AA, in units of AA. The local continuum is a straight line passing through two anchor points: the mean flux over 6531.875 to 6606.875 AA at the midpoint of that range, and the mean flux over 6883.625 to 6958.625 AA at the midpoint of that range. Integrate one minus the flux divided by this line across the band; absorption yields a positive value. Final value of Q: 8.56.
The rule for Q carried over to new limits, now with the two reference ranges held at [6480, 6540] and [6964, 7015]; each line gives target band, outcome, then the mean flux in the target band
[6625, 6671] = 5.1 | 9.05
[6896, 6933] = 7.8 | 7.99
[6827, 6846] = 5.5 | 7.2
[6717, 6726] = 2.8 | 7.01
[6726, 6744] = 4.7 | 7.49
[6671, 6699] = 5.7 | 8.11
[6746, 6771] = 7.2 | 7.23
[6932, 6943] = 0.8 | 9.36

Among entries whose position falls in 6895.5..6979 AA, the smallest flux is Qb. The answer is 6.809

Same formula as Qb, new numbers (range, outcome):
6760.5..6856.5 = 6.135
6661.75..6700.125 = 7.333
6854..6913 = 6.154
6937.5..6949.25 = 9.018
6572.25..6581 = 9.926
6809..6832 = 6.613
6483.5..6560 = 8.008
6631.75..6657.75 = 7.442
